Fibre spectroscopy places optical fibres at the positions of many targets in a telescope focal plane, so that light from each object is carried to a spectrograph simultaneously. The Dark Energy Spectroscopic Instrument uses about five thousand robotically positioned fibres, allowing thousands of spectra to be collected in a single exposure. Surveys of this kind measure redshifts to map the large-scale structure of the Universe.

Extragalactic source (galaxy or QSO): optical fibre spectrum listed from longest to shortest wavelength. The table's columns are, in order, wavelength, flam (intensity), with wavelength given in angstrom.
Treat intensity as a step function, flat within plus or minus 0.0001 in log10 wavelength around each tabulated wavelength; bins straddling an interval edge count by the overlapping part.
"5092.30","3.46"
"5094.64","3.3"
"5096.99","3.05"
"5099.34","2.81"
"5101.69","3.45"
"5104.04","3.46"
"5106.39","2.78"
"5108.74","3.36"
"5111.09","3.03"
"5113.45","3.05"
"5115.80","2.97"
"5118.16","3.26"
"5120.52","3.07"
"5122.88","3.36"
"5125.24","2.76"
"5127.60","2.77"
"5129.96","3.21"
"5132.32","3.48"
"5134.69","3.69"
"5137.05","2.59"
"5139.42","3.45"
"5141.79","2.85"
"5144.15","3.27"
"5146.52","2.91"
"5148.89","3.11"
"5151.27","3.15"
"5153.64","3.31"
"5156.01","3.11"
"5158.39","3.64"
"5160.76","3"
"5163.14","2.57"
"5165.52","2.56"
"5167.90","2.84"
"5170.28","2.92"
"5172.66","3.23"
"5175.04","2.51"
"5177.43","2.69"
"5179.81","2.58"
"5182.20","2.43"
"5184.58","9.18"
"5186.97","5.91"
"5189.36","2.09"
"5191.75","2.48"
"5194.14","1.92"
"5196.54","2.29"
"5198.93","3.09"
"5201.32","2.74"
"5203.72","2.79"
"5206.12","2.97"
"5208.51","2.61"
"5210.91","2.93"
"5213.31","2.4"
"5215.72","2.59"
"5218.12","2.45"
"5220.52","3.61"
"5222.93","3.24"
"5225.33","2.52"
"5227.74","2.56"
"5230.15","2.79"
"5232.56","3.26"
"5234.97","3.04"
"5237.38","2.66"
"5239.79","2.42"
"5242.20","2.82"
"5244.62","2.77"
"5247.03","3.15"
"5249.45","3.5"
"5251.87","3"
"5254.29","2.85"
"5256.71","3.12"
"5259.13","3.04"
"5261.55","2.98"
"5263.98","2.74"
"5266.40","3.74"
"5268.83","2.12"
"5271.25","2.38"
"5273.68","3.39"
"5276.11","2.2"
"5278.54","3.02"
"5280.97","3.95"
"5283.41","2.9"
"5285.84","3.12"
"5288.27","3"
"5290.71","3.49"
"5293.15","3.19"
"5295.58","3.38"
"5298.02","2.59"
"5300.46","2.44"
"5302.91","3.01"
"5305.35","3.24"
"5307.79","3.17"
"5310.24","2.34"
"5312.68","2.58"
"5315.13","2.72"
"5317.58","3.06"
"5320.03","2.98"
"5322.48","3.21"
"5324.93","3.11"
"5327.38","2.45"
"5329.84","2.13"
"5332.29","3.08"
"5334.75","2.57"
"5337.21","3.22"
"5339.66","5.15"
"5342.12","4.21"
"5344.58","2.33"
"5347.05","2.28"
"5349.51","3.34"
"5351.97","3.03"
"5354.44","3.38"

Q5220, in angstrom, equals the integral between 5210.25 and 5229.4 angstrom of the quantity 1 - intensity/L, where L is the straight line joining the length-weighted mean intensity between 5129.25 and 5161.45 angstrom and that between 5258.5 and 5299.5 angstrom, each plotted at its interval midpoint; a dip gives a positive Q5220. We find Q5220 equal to 1.92 angstrom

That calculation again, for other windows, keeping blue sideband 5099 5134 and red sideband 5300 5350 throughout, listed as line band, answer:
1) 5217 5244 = 1.79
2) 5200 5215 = 1.62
